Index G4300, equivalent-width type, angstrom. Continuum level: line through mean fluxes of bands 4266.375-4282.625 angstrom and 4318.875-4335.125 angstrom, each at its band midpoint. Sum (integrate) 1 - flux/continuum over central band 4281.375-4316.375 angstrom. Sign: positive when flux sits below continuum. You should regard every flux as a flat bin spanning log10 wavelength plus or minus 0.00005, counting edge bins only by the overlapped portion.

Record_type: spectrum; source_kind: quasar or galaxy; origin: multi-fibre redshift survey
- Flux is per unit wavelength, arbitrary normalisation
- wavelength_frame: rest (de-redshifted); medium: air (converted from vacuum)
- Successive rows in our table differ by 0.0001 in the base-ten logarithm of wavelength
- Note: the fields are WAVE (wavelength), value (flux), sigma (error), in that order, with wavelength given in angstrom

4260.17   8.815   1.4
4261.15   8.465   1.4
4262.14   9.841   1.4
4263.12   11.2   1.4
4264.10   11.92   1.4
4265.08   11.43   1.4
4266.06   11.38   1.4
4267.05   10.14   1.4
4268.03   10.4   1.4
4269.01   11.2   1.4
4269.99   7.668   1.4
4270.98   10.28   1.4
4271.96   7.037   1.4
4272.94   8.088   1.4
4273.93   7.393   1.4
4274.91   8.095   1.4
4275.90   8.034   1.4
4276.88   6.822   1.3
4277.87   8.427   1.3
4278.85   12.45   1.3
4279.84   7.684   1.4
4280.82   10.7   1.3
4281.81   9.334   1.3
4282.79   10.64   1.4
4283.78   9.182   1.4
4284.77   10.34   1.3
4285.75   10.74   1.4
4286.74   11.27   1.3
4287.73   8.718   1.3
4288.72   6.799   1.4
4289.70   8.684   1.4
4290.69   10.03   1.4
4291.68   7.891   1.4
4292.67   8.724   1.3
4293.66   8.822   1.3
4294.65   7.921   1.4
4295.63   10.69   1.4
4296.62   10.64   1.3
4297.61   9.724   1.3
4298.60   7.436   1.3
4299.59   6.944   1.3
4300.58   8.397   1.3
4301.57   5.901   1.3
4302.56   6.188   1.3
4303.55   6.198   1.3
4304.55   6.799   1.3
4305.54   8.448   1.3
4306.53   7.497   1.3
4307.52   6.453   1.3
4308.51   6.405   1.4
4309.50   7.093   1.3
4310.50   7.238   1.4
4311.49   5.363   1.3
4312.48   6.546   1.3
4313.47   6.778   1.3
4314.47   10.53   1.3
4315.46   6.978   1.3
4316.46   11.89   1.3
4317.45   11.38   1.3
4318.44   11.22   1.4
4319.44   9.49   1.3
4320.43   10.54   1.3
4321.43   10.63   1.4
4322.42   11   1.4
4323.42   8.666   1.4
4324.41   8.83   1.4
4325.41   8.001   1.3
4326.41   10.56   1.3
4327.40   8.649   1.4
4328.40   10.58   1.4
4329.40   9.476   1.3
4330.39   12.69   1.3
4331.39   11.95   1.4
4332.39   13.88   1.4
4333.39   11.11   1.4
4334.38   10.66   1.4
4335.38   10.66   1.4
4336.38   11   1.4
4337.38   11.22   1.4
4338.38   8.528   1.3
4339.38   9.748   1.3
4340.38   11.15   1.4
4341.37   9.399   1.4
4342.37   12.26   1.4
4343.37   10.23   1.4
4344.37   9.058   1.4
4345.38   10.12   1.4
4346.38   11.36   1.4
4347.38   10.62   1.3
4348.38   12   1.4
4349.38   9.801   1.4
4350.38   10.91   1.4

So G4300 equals 5.1 angstrom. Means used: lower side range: 9.04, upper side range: 10.4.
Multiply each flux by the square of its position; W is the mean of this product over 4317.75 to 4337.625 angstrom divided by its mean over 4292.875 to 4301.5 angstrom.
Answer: 1.2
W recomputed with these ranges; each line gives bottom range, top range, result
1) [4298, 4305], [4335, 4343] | 1.55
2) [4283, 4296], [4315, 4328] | 1.08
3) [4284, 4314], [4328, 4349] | 1.37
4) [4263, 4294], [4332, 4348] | 1.17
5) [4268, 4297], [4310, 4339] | 1.10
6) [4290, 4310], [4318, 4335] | 1.34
